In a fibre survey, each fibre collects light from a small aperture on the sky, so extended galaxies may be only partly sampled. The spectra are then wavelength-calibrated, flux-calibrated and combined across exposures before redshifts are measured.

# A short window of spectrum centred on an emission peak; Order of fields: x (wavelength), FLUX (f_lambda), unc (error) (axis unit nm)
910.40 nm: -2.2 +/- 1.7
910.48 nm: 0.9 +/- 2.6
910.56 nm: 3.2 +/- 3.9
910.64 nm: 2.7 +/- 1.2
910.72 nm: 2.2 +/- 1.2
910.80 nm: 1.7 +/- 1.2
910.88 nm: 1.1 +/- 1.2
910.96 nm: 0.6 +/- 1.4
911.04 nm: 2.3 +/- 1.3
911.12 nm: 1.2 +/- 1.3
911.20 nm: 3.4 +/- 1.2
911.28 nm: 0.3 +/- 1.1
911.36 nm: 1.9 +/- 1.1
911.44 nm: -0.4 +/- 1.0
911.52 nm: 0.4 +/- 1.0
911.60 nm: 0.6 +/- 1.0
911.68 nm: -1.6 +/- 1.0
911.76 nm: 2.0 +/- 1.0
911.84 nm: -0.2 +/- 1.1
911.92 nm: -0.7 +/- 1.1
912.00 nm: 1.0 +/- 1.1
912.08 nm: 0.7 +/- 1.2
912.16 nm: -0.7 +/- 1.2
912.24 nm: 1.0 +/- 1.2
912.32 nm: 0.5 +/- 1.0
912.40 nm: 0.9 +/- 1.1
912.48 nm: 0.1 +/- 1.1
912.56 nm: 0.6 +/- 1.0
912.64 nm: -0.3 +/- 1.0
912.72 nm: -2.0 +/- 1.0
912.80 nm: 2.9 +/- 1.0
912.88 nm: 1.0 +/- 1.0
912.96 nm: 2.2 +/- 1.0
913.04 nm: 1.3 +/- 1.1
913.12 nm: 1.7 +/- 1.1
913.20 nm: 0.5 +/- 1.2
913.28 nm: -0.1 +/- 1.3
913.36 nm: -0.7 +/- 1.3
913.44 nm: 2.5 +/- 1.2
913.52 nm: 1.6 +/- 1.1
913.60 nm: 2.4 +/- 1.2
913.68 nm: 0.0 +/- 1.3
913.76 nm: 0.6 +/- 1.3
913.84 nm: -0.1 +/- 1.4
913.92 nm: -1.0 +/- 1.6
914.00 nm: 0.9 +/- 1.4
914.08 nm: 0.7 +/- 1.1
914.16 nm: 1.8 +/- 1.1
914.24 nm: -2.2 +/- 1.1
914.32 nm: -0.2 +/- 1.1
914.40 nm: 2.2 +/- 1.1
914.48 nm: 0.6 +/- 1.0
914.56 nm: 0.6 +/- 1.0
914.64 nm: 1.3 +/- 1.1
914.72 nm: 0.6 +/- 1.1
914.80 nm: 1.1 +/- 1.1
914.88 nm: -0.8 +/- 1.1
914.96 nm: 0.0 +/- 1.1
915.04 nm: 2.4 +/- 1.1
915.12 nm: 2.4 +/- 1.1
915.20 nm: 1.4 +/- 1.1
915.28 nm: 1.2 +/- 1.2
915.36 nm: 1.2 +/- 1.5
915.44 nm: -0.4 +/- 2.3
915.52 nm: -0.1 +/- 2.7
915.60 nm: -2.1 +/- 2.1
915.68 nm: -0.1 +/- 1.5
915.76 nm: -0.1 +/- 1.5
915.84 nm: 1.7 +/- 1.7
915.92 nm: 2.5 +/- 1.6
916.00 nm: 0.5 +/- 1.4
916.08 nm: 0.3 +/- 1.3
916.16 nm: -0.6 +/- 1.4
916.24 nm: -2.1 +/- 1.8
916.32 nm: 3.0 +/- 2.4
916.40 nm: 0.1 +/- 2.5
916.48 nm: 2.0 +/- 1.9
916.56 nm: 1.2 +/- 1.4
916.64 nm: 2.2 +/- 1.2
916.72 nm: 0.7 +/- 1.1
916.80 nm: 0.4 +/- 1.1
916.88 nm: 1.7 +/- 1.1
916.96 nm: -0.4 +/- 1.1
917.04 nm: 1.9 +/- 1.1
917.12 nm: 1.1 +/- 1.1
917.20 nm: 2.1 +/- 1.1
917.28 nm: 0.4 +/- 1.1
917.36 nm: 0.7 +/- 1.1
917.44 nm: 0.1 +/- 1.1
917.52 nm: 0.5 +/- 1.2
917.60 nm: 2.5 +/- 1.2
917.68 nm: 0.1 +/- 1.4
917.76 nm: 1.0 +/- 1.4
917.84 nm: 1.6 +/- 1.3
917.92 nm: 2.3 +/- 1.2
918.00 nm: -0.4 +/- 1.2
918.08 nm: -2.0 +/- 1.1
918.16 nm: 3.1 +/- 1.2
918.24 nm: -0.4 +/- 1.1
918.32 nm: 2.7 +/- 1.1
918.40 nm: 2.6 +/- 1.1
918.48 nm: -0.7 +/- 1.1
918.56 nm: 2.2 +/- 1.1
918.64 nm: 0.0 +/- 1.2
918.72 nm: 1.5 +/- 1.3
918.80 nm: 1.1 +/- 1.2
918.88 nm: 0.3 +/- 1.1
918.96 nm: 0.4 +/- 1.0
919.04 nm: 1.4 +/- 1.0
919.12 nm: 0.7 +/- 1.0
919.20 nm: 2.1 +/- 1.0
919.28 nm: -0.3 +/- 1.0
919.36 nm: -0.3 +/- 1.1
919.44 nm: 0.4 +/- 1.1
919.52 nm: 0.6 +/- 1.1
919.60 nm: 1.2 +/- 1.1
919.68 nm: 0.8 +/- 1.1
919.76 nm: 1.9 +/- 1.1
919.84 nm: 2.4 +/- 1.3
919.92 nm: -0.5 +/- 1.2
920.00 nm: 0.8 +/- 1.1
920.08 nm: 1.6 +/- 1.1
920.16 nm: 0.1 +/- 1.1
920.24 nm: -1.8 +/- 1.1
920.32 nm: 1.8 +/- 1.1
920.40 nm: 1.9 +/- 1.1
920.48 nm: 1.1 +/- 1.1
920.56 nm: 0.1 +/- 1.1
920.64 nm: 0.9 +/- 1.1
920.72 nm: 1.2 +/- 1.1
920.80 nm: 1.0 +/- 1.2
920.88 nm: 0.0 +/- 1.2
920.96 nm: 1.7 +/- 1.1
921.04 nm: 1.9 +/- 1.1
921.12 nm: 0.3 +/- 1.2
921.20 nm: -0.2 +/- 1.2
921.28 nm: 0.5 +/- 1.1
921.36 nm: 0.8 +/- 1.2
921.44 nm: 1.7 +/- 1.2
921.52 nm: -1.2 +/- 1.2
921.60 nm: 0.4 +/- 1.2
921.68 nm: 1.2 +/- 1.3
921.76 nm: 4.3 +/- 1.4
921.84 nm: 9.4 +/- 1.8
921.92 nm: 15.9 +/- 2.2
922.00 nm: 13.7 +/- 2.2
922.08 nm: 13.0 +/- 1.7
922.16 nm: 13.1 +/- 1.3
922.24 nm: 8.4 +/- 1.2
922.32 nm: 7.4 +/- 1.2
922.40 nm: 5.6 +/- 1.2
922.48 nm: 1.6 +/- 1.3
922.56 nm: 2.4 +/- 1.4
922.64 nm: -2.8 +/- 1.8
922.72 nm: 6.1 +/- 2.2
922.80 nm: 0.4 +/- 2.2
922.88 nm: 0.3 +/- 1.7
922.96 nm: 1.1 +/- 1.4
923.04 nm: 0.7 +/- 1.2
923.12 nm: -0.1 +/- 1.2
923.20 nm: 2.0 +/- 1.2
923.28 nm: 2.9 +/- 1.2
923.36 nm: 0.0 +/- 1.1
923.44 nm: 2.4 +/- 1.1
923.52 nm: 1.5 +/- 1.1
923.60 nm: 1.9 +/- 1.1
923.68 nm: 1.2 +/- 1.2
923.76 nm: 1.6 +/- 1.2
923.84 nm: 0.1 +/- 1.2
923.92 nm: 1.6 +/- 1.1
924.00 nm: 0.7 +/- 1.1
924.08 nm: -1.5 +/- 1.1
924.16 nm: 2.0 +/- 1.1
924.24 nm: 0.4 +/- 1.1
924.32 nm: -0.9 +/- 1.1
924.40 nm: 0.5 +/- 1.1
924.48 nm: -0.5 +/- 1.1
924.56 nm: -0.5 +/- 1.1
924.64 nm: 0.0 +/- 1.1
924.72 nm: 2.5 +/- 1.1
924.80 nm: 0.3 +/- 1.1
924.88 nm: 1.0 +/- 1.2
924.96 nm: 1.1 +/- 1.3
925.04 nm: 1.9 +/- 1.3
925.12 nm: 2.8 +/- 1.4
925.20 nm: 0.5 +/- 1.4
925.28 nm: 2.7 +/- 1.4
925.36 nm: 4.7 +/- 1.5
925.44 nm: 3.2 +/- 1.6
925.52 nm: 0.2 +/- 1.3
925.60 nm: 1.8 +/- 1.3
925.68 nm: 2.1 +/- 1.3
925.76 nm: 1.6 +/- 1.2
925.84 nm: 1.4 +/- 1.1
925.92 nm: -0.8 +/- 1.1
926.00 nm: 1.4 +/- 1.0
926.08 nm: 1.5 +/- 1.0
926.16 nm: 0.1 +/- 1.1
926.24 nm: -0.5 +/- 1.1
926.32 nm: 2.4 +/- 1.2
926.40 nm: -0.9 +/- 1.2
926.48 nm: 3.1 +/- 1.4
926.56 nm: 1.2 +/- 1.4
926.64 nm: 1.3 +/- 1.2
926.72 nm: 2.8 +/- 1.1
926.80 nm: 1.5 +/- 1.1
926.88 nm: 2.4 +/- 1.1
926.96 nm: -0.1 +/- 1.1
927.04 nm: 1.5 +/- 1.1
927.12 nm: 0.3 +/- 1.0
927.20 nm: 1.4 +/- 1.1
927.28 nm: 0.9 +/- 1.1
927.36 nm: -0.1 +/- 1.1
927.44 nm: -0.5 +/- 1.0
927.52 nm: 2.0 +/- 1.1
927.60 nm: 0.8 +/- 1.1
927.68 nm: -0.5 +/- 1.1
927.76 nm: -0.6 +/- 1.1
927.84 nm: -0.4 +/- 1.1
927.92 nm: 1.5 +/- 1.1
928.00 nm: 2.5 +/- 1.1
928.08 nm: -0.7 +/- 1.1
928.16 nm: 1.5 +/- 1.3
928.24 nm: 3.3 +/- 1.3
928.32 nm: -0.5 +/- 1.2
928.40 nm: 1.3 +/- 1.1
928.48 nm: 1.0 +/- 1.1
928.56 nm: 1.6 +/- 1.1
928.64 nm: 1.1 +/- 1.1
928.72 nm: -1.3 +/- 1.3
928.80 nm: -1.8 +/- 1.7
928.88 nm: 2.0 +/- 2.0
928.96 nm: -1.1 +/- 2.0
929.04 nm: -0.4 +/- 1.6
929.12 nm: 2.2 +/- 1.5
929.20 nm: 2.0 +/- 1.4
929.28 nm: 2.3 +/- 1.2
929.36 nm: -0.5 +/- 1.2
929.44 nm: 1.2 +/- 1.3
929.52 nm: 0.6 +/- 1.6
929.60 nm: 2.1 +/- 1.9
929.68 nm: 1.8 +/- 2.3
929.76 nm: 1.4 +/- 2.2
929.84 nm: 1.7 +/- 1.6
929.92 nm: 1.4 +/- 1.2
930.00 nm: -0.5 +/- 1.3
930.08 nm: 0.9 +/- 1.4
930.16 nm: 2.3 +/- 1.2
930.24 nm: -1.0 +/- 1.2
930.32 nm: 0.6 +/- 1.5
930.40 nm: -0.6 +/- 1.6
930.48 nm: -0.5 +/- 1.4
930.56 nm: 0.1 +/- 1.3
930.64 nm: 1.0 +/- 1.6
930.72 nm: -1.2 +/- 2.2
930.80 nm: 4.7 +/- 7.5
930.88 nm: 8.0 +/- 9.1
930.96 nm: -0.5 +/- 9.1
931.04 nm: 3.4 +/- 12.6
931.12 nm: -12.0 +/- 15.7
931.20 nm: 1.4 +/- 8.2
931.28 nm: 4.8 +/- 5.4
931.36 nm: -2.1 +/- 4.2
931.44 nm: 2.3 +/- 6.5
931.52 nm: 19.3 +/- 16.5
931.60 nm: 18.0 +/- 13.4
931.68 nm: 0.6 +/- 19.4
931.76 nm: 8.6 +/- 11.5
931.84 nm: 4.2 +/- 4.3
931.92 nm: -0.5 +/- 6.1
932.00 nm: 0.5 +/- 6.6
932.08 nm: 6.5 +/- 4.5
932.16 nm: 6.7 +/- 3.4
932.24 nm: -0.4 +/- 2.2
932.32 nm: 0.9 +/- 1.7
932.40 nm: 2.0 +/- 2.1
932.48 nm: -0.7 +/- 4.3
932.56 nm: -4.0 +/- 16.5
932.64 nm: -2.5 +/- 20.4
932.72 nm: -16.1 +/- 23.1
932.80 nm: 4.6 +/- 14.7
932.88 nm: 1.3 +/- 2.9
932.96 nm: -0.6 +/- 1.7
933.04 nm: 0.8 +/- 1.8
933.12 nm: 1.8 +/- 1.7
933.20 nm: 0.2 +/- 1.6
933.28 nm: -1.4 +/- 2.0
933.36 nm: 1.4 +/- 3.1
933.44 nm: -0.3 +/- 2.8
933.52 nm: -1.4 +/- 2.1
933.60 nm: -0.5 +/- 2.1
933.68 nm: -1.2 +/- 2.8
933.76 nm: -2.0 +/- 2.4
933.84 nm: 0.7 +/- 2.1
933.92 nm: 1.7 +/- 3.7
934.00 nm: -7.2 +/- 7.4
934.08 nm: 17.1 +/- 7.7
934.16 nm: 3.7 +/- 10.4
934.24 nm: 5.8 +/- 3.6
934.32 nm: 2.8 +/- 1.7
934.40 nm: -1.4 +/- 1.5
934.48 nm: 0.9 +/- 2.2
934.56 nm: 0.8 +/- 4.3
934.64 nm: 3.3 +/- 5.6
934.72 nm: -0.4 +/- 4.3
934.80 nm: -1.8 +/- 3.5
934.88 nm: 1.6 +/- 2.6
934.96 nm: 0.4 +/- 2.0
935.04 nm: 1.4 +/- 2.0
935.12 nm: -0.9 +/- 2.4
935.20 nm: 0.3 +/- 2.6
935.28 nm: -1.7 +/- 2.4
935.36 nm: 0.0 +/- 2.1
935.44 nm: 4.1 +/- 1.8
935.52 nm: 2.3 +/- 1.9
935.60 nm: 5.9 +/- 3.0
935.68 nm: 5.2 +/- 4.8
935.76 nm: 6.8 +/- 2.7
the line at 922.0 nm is H-beta 4861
